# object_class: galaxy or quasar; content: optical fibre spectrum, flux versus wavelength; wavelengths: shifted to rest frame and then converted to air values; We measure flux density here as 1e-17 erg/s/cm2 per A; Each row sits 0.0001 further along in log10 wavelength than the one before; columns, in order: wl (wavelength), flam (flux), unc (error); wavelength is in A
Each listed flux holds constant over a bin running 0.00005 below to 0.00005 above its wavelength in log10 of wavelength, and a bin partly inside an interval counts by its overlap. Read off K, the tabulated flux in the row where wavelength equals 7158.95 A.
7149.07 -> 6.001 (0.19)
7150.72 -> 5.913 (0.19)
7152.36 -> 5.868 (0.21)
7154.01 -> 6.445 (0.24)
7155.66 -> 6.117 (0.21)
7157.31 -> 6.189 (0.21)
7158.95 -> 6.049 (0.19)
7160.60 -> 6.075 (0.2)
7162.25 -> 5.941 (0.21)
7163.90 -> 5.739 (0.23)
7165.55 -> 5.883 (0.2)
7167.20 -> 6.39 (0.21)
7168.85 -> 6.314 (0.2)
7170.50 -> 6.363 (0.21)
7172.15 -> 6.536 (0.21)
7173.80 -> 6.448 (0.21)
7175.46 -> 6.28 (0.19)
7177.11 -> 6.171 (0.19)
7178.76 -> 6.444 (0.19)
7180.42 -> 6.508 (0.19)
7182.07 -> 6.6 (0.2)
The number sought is 6.049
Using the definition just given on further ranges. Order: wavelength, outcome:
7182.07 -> 6.6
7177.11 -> 6.171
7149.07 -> 6.001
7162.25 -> 5.941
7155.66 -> 6.117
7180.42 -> 6.508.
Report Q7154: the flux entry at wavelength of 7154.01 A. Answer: 6.445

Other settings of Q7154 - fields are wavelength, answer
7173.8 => 6.448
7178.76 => 6.444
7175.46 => 6.28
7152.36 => 5.868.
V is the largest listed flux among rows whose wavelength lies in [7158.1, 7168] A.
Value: 6.39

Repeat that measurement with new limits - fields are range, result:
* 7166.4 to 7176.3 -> 6.536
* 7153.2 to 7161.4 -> 6.445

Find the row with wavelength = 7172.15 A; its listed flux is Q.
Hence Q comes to 6.536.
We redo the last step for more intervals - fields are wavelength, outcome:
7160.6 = 6.075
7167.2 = 6.39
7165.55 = 5.883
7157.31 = 6.189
